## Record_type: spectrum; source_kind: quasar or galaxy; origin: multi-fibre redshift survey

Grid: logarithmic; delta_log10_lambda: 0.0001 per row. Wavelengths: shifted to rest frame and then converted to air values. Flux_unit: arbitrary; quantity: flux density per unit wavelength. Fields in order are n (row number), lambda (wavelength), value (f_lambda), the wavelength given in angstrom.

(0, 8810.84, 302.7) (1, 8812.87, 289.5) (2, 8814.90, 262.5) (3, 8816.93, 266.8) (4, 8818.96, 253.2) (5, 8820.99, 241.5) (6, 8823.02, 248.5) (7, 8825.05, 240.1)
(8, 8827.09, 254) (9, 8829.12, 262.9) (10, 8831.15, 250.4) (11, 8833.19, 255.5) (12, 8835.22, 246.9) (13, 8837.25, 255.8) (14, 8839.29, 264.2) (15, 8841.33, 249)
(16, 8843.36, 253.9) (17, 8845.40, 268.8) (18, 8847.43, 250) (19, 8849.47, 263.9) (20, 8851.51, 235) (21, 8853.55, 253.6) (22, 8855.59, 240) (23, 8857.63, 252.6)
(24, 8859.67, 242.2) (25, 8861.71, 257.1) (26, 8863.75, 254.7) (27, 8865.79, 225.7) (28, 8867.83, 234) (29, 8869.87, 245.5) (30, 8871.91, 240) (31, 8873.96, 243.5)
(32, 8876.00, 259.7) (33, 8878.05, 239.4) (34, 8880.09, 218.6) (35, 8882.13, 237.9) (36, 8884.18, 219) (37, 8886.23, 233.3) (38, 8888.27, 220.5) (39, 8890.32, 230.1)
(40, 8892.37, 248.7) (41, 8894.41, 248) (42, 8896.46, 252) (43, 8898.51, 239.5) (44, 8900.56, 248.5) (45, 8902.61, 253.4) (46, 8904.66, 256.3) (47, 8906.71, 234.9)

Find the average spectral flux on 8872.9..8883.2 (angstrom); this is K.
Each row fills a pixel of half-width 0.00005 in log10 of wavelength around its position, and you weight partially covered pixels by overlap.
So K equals 240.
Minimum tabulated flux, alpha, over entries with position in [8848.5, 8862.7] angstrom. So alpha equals 235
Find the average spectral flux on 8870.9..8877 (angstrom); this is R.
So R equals 248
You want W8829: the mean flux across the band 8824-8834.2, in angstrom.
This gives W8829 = 252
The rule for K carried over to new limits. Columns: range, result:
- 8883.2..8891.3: 226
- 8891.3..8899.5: 247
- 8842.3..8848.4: 258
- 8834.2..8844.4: 254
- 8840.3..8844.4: 251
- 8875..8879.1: 249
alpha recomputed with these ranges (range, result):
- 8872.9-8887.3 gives 218.6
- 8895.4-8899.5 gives 239.5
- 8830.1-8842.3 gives 246.9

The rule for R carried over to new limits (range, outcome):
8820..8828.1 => 246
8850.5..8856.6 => 243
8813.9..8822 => 256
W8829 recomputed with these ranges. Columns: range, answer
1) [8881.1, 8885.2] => 228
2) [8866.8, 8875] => 241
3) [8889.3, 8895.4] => 242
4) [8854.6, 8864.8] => 249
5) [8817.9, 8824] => 248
